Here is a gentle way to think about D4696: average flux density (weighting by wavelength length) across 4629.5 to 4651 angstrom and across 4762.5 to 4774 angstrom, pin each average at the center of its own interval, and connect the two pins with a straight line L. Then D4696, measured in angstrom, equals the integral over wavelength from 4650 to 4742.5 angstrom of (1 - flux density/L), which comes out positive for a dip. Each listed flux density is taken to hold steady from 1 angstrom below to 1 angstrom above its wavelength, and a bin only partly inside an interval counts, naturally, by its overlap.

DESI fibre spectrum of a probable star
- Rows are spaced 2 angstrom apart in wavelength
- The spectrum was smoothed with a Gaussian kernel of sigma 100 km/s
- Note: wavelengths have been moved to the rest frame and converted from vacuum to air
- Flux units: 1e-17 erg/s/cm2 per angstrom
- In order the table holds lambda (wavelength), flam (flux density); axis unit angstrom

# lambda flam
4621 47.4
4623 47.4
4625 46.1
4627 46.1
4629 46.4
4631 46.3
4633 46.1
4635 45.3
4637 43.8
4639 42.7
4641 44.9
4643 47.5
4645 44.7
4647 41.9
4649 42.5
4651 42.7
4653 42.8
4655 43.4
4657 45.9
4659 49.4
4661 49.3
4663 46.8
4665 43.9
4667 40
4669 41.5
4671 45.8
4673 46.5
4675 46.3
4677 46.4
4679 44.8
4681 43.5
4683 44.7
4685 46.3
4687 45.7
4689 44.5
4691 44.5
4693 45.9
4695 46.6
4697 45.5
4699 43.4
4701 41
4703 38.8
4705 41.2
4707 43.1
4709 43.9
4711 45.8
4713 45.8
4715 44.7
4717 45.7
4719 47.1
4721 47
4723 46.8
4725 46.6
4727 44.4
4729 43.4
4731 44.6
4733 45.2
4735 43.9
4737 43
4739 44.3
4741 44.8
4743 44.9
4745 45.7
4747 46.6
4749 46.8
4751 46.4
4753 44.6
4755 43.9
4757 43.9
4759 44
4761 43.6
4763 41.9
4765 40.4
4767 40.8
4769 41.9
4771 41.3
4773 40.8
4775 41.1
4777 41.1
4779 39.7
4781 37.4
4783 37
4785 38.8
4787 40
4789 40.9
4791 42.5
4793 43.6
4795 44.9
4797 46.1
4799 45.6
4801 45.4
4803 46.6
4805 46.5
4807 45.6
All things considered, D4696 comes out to -3.62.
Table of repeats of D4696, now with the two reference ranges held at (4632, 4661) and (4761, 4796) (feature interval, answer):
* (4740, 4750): -0.9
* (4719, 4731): -0.9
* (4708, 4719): -0.7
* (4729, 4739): -0.5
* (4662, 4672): 0.1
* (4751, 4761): -0.7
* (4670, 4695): -1.0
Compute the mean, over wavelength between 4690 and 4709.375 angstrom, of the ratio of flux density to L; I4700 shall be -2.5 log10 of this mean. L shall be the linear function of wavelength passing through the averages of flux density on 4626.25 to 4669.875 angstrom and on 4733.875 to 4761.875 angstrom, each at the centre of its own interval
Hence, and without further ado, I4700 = 0.03 mag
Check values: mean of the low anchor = 44.7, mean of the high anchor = 44.8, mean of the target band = 43.4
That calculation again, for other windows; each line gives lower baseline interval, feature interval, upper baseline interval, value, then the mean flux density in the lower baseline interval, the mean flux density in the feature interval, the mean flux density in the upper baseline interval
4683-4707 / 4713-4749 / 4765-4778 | -0.07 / 43.9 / 45.3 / 41.1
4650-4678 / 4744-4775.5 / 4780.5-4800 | -0.02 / 45.1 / 43.4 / 41.8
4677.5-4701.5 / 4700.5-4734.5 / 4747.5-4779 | -0.01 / 44.8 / 44.5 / 42.8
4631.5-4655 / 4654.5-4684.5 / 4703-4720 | -0.03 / 44.1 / 45.3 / 44.3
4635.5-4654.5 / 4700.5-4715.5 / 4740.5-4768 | 0.02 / 43.8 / 43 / 44.2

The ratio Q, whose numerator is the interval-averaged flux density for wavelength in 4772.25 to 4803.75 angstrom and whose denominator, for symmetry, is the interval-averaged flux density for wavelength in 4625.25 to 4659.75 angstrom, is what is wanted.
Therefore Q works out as 0.94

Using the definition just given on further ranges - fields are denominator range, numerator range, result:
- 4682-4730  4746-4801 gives 0.95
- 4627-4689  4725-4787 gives 0.95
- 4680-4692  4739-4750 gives 1.02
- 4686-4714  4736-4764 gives 1.01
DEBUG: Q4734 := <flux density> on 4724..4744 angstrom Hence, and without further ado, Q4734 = 44.5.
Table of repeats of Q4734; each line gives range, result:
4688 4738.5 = 44.5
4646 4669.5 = 44.2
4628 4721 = 44.7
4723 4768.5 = 44.3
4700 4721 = 43.9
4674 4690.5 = 45.3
